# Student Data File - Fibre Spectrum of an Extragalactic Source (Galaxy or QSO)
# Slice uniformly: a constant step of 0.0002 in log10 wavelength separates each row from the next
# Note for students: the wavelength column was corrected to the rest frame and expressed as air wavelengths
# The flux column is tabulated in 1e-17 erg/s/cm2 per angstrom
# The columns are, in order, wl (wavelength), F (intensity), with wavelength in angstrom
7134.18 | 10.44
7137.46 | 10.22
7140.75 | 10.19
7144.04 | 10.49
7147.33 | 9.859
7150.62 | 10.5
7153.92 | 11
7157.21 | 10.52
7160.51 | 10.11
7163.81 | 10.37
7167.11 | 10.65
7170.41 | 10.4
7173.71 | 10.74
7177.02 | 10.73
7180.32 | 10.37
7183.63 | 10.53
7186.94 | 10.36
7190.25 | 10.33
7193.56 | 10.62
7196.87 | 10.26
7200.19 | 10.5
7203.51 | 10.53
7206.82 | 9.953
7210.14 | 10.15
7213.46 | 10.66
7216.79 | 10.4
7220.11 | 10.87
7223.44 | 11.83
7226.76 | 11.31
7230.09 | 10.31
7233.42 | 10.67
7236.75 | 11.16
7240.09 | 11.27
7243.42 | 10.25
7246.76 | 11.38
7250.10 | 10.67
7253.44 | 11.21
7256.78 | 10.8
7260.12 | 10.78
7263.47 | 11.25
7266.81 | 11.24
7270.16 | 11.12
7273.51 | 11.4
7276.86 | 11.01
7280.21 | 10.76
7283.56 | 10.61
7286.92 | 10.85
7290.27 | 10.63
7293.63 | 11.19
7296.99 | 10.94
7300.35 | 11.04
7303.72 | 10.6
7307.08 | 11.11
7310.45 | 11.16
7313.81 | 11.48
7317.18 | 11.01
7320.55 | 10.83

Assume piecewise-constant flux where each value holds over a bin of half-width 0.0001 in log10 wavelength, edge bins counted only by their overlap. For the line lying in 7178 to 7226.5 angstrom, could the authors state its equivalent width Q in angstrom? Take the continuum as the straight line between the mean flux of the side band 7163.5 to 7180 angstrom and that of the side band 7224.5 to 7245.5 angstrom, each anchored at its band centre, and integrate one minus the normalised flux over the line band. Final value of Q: 0.8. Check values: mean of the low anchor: 10.6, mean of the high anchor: 10.9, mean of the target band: 10.6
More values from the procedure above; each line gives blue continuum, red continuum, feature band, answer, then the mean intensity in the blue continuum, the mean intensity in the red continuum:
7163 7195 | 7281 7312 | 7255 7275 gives -0.6 angstrom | 10.5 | 10.9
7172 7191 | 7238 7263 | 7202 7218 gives 0.5 angstrom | 10.5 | 10.9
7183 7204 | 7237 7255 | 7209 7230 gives -0.3 angstrom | 10.4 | 11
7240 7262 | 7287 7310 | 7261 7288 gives -0.3 angstrom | 10.9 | 10.9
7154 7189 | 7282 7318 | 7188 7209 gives 0.5 angstrom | 10.5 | 11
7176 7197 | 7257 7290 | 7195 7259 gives -0.2 angstrom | 10.5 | 11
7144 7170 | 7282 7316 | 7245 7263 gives -0.3 angstrom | 10.4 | 11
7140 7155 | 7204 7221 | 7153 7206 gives -0.5 angstrom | 10.4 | 10.4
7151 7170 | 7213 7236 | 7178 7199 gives 0.5 angstrom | 10.5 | 10.9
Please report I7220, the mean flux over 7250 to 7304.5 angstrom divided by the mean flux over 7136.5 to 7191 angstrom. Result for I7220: 1.05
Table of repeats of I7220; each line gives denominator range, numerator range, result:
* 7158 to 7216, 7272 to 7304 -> 1.05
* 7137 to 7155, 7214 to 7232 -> 1.05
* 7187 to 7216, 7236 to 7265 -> 1.06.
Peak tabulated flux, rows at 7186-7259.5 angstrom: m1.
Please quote 11.83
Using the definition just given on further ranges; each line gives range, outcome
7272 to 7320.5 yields 11.48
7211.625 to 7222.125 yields 10.87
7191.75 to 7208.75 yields 10.62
